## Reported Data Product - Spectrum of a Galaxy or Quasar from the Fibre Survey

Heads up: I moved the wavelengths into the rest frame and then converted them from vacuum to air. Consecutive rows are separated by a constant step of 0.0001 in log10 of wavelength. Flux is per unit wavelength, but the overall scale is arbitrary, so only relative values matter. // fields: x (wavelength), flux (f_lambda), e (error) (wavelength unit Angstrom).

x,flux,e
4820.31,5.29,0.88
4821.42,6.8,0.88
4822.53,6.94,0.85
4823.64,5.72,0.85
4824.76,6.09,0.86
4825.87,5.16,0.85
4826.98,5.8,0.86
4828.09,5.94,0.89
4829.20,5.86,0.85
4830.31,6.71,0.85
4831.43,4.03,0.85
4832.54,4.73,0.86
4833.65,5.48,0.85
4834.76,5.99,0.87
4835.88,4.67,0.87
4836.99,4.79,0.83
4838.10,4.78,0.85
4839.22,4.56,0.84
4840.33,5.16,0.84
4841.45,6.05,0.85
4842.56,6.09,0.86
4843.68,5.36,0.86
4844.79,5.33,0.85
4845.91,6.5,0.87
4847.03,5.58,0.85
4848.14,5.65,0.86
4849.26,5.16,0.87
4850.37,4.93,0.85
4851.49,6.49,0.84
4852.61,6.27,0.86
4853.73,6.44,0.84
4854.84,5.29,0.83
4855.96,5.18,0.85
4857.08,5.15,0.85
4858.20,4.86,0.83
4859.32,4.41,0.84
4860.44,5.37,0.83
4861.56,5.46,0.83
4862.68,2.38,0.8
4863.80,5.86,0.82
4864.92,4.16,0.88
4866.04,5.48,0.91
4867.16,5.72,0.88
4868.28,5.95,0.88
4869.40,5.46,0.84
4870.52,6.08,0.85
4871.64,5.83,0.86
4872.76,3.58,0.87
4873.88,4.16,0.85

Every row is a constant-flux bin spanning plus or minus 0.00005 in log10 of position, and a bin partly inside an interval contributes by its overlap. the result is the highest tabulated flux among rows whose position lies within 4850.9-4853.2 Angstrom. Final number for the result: 6.49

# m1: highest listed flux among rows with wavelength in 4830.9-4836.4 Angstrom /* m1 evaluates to 5.99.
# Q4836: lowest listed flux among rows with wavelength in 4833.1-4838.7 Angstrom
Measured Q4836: 4.67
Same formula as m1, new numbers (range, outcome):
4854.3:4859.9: 5.29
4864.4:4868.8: 5.95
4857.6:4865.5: 5.86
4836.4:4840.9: 5.16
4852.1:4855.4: 6.44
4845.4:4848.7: 6.5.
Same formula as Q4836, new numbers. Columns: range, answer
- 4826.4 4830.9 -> 5.8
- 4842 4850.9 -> 4.93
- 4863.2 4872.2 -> 4.16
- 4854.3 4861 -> 4.41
